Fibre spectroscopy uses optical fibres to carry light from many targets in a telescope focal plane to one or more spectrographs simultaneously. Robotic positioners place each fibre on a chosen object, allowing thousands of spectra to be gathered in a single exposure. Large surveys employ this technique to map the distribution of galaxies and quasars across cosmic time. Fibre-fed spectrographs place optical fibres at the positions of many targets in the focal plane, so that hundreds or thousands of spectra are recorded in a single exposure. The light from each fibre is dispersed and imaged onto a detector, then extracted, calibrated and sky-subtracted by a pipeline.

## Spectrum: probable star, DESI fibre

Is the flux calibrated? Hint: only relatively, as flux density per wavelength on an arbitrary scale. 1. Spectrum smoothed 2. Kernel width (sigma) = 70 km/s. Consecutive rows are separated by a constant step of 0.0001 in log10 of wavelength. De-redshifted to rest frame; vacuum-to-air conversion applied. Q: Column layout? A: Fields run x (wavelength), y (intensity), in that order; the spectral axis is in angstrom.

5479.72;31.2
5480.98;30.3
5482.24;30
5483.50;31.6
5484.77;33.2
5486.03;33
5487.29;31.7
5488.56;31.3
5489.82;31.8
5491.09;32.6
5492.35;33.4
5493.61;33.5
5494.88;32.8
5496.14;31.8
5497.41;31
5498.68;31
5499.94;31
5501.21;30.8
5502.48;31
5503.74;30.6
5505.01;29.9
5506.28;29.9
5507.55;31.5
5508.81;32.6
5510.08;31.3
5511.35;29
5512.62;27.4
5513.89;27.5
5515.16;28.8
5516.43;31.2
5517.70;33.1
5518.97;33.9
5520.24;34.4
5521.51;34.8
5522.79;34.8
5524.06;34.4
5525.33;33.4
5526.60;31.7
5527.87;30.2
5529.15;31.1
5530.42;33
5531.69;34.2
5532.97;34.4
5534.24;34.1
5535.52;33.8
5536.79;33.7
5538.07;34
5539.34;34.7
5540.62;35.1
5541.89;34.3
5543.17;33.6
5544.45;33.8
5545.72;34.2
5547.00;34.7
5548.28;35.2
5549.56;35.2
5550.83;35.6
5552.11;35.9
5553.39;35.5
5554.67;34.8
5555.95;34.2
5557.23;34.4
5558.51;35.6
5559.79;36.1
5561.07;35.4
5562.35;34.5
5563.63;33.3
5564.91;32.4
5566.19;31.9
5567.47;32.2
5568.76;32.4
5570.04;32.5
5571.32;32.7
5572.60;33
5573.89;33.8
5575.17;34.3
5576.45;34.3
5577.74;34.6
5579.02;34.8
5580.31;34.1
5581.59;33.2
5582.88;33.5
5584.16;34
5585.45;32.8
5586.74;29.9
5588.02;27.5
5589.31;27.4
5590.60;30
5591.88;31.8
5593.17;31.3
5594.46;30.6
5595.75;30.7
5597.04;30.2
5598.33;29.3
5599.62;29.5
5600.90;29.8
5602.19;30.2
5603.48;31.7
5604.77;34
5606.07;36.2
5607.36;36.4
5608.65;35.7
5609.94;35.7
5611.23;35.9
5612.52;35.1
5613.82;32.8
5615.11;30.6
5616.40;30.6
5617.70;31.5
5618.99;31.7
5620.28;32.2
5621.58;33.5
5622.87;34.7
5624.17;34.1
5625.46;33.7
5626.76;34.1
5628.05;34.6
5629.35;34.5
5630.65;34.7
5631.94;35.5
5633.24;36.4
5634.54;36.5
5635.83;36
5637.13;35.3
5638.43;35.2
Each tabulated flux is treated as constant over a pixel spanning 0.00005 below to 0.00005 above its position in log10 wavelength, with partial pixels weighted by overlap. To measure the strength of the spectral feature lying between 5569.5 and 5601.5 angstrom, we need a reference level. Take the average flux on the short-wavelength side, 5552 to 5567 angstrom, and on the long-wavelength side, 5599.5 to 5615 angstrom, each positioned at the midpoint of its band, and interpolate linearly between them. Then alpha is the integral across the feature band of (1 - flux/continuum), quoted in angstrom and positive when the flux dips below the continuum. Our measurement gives 2.0 angstrom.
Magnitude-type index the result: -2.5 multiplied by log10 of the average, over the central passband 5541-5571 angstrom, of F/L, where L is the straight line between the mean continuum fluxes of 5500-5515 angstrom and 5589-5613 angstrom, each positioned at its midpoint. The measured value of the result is -0.10 mag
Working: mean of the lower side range 30.1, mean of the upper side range 32.2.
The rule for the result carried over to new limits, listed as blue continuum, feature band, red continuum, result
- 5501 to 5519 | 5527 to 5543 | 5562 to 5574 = -0.069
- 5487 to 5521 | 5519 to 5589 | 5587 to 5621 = -0.071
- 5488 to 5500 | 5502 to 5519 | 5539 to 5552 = 0.085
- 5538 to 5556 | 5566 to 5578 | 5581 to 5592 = -0.025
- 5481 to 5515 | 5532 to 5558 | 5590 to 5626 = -0.093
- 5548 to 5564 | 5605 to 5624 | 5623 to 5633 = 0.028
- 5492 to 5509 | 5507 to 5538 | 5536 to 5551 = 0.023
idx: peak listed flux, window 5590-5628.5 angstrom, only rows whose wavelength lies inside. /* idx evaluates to 36.4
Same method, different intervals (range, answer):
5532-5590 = 36.1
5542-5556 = 35.9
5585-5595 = 32.8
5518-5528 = 34.8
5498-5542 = 35.1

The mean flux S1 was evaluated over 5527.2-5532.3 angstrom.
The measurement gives 32.1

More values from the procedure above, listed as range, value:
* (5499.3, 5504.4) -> 30.9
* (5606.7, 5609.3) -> 36.1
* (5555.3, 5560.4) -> 35.1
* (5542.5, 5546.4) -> 33.8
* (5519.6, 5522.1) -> 34.6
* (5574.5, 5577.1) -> 34.3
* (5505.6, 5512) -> 30.8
